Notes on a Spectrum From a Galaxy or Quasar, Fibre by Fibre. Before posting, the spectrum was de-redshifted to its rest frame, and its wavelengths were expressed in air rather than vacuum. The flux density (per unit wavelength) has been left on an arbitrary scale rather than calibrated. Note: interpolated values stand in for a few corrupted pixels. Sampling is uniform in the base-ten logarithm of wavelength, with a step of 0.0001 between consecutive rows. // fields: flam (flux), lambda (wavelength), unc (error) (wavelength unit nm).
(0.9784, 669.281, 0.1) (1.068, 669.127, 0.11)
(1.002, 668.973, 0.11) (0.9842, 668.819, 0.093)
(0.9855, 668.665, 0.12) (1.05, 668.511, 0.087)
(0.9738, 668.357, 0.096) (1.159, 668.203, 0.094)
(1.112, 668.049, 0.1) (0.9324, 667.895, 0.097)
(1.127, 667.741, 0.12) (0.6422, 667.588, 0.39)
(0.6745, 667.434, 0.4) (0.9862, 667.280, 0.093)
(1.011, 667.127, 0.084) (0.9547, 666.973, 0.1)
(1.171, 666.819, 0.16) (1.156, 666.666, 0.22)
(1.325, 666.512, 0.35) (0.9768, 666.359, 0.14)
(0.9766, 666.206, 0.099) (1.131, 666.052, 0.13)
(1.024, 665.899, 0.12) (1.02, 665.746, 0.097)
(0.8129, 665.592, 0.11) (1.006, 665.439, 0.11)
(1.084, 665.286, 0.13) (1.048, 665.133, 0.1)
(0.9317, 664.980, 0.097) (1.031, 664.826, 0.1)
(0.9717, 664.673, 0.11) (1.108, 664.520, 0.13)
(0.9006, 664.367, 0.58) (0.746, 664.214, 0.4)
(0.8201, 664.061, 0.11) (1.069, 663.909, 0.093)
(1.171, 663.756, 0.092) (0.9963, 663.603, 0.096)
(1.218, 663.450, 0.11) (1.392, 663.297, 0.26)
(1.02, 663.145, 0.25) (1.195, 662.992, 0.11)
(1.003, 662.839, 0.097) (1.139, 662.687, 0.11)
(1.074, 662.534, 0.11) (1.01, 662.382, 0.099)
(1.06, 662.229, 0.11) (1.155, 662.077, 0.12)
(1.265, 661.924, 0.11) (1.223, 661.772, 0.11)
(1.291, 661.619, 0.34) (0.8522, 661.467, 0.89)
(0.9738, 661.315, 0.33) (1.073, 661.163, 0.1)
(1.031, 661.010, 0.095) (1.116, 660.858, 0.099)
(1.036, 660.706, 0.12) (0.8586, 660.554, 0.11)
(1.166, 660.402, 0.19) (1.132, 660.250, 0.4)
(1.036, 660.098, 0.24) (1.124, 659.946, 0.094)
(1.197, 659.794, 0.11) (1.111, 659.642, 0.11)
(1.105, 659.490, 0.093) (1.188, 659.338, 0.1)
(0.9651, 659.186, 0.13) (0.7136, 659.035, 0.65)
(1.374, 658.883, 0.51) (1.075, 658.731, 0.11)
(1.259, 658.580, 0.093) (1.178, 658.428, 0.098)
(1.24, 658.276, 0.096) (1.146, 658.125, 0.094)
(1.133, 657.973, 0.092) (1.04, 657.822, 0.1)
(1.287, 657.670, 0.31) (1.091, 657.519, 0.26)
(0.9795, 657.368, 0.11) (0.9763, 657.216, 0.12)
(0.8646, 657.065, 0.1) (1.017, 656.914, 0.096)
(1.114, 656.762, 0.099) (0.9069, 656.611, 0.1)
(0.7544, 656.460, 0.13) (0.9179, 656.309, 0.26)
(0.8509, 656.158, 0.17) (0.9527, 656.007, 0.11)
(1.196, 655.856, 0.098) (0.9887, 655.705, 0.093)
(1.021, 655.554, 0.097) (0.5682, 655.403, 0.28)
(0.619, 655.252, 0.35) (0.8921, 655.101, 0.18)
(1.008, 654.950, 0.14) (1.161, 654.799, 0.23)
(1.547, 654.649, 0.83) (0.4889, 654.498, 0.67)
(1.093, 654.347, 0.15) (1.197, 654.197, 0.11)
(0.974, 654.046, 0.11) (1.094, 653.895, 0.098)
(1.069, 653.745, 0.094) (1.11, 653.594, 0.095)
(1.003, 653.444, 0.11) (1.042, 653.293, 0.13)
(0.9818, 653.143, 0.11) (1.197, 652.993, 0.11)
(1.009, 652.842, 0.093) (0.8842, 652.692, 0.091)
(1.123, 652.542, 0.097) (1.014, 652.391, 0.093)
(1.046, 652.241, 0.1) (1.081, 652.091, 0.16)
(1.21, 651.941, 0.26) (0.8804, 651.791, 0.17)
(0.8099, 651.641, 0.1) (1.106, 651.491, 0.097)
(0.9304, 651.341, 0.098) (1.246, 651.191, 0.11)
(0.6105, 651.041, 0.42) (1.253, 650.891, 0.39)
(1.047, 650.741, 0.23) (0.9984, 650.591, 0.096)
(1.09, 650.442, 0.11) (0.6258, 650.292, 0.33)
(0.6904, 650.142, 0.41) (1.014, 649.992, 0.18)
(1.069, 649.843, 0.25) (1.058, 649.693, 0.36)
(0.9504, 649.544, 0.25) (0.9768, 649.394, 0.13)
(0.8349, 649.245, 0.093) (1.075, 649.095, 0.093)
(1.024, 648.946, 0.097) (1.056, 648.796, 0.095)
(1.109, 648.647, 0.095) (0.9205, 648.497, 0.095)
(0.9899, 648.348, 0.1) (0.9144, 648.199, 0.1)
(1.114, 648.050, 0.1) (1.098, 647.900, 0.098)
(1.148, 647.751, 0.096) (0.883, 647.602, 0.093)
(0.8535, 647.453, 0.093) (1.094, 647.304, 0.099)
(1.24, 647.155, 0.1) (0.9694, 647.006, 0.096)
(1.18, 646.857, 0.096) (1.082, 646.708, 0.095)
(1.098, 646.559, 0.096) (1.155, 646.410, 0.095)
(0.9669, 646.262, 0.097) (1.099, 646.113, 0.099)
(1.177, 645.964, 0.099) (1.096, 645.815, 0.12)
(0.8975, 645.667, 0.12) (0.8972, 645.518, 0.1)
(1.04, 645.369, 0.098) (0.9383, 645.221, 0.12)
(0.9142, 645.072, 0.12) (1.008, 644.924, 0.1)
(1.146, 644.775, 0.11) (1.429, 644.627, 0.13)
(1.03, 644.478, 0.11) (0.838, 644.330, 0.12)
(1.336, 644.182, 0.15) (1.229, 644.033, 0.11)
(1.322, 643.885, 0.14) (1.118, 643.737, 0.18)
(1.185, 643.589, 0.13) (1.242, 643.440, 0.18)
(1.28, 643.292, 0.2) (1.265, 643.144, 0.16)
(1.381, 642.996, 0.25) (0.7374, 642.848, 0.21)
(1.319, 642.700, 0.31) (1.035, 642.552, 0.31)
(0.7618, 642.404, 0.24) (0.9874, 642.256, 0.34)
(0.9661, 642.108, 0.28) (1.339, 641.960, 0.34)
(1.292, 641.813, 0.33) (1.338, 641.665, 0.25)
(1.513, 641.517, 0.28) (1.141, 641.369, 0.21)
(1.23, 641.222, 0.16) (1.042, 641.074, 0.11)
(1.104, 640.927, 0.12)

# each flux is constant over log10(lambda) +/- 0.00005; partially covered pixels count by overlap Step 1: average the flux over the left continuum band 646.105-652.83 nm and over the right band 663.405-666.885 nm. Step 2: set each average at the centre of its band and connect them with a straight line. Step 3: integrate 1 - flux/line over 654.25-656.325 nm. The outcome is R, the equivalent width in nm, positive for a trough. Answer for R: 0.13 nm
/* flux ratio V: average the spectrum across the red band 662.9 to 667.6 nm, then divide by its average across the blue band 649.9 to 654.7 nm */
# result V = 1.01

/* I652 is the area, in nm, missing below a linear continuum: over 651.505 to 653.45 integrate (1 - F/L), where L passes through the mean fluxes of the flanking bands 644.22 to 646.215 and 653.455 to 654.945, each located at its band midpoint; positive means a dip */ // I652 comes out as 0.08 nm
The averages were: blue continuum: 1.04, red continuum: 1.07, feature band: 1.03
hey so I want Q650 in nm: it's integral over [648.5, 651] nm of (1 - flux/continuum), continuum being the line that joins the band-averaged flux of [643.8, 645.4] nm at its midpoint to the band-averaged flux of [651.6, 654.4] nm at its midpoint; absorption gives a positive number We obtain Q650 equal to 0.20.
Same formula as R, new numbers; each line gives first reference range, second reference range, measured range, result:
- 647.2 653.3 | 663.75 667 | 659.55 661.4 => -0.11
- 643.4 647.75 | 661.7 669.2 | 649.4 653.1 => 0.26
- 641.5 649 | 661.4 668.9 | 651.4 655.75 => 0.27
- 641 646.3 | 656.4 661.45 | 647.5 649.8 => 0.20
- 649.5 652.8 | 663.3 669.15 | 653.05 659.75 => -0.22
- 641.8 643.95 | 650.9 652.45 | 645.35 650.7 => 0.25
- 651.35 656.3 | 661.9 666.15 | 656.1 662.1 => -0.26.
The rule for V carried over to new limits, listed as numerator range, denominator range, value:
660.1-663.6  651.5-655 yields 1.05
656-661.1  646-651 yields 1.04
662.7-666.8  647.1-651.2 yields 1.05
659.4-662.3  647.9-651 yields 1.11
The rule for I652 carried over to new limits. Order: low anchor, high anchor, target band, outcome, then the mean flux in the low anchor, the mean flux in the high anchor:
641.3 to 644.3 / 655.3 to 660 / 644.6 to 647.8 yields 0.27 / 1.18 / 1.04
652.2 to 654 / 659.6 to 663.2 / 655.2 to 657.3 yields 0.29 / 1.05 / 1.09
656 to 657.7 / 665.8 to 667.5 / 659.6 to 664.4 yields -0.35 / 0.969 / 1.04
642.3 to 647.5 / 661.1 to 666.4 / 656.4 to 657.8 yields 0.08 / 1.1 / 1.05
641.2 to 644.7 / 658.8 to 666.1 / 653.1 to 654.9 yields 0.08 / 1.18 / 1.06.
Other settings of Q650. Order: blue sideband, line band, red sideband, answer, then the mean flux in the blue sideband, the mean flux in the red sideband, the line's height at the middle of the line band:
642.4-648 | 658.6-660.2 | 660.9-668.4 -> -0.06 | 1.1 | 1.04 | 1.06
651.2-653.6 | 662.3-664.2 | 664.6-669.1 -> -0.12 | 1.03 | 1.01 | 1.01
